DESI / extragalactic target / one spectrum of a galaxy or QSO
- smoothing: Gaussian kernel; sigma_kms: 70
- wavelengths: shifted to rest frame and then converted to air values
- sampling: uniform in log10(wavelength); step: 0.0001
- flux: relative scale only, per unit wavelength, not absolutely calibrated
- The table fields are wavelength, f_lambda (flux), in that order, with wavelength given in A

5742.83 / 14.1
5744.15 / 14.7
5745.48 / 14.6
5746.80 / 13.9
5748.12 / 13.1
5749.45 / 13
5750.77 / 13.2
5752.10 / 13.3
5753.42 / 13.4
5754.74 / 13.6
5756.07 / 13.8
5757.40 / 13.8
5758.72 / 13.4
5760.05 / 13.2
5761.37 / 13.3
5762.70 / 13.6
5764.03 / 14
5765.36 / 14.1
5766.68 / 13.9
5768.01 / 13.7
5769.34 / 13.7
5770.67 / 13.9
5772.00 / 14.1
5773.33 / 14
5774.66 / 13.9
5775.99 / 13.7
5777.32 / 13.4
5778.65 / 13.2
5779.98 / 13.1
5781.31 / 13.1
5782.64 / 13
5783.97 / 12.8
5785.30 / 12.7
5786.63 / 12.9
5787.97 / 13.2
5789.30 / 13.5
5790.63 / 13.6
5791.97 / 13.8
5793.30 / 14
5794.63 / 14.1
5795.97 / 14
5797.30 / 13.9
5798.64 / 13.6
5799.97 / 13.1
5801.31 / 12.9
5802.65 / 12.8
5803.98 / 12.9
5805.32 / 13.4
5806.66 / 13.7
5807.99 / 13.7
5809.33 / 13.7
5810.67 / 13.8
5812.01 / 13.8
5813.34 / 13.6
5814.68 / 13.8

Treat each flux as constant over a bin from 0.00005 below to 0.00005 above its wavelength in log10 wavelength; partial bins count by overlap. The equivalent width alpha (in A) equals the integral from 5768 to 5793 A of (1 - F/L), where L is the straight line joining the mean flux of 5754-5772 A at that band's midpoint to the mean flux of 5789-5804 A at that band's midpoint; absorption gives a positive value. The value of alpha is 0.3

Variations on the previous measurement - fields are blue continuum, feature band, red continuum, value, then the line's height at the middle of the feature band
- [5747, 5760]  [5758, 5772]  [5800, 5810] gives -0.3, 13.4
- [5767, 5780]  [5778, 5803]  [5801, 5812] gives 0.4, 13.5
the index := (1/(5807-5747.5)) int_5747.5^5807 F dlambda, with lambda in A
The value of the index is 13.5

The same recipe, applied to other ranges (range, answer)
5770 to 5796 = 13.5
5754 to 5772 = 13.7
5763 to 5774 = 13.9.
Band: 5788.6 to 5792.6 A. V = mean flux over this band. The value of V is 13.6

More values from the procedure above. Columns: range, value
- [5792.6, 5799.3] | 13.9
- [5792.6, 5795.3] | 14.1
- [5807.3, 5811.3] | 13.7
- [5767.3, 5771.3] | 13.7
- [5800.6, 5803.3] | 12.8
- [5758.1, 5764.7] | 13.5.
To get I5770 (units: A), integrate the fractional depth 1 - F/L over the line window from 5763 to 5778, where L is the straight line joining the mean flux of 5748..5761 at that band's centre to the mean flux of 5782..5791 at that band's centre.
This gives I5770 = -0.7 A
